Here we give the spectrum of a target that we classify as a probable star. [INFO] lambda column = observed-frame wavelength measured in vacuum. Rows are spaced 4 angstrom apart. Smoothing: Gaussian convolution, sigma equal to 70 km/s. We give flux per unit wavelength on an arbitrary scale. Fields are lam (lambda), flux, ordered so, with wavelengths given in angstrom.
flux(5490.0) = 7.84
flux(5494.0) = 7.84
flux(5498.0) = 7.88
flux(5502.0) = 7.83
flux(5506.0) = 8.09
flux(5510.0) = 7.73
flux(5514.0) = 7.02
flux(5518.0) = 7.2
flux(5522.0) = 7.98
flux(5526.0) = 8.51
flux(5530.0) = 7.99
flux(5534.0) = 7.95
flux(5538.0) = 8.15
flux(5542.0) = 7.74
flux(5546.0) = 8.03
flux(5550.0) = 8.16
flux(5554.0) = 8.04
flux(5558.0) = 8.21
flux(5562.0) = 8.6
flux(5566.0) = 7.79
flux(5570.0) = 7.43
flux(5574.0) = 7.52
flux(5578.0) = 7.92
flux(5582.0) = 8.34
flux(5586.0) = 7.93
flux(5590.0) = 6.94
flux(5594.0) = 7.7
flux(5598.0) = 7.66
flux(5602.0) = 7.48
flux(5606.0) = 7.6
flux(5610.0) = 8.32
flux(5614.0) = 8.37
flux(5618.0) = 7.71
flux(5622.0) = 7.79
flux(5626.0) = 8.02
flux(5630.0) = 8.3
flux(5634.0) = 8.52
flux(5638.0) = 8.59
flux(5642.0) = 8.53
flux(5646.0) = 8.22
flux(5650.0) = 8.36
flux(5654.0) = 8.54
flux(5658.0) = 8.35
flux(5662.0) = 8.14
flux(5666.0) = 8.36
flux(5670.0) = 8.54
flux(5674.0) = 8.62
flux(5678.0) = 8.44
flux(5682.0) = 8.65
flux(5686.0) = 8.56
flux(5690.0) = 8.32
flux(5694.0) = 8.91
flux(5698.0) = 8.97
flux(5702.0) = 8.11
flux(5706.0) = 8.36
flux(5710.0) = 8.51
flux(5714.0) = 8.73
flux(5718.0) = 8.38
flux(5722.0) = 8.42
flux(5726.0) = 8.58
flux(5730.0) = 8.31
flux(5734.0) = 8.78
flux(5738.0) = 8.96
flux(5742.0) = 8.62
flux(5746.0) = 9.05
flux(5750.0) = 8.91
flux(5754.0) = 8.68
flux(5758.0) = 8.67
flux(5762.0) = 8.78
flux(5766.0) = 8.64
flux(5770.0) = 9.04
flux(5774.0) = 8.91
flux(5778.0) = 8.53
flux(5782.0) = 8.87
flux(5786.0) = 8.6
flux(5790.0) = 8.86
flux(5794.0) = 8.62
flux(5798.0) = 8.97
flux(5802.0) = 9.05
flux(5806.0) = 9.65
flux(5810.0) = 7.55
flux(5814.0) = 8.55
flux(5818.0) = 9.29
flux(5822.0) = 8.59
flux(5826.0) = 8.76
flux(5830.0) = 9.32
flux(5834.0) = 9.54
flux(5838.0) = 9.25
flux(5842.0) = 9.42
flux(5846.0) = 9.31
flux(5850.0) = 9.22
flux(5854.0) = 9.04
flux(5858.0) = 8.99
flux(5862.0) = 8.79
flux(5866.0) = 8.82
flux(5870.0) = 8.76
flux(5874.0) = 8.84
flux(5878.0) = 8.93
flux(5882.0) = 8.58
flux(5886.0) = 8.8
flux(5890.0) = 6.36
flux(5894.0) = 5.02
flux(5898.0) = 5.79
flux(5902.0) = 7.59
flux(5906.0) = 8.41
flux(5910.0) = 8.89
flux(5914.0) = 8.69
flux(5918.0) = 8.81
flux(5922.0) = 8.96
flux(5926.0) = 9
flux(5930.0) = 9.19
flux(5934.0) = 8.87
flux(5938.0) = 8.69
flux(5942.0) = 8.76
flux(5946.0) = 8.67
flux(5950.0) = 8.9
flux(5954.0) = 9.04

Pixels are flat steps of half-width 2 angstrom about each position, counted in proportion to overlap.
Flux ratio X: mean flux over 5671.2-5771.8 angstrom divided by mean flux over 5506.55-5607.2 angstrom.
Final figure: 1.10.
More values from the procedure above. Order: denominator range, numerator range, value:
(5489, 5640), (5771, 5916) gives 1.09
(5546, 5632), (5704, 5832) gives 1.11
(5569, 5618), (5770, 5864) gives 1.15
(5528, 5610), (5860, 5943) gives 1.06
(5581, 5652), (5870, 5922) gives 0.99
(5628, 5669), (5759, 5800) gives 1.05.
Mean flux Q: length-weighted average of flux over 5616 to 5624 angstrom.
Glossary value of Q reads 7.75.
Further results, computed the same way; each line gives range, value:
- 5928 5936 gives 9.03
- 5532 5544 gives 7.95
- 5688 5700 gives 8.73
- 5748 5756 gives 8.79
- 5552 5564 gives 8.28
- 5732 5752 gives 8.86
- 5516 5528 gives 7.9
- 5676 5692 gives 8.49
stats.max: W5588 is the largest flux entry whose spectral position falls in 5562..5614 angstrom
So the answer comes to 8.6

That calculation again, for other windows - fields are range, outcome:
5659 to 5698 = 8.97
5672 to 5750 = 9.05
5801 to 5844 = 9.65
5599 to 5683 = 8.65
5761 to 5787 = 9.04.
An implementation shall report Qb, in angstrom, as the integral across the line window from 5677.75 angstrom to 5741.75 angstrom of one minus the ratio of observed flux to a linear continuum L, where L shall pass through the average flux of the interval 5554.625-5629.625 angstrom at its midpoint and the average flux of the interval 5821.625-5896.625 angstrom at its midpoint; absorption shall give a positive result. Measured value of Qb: -2.9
